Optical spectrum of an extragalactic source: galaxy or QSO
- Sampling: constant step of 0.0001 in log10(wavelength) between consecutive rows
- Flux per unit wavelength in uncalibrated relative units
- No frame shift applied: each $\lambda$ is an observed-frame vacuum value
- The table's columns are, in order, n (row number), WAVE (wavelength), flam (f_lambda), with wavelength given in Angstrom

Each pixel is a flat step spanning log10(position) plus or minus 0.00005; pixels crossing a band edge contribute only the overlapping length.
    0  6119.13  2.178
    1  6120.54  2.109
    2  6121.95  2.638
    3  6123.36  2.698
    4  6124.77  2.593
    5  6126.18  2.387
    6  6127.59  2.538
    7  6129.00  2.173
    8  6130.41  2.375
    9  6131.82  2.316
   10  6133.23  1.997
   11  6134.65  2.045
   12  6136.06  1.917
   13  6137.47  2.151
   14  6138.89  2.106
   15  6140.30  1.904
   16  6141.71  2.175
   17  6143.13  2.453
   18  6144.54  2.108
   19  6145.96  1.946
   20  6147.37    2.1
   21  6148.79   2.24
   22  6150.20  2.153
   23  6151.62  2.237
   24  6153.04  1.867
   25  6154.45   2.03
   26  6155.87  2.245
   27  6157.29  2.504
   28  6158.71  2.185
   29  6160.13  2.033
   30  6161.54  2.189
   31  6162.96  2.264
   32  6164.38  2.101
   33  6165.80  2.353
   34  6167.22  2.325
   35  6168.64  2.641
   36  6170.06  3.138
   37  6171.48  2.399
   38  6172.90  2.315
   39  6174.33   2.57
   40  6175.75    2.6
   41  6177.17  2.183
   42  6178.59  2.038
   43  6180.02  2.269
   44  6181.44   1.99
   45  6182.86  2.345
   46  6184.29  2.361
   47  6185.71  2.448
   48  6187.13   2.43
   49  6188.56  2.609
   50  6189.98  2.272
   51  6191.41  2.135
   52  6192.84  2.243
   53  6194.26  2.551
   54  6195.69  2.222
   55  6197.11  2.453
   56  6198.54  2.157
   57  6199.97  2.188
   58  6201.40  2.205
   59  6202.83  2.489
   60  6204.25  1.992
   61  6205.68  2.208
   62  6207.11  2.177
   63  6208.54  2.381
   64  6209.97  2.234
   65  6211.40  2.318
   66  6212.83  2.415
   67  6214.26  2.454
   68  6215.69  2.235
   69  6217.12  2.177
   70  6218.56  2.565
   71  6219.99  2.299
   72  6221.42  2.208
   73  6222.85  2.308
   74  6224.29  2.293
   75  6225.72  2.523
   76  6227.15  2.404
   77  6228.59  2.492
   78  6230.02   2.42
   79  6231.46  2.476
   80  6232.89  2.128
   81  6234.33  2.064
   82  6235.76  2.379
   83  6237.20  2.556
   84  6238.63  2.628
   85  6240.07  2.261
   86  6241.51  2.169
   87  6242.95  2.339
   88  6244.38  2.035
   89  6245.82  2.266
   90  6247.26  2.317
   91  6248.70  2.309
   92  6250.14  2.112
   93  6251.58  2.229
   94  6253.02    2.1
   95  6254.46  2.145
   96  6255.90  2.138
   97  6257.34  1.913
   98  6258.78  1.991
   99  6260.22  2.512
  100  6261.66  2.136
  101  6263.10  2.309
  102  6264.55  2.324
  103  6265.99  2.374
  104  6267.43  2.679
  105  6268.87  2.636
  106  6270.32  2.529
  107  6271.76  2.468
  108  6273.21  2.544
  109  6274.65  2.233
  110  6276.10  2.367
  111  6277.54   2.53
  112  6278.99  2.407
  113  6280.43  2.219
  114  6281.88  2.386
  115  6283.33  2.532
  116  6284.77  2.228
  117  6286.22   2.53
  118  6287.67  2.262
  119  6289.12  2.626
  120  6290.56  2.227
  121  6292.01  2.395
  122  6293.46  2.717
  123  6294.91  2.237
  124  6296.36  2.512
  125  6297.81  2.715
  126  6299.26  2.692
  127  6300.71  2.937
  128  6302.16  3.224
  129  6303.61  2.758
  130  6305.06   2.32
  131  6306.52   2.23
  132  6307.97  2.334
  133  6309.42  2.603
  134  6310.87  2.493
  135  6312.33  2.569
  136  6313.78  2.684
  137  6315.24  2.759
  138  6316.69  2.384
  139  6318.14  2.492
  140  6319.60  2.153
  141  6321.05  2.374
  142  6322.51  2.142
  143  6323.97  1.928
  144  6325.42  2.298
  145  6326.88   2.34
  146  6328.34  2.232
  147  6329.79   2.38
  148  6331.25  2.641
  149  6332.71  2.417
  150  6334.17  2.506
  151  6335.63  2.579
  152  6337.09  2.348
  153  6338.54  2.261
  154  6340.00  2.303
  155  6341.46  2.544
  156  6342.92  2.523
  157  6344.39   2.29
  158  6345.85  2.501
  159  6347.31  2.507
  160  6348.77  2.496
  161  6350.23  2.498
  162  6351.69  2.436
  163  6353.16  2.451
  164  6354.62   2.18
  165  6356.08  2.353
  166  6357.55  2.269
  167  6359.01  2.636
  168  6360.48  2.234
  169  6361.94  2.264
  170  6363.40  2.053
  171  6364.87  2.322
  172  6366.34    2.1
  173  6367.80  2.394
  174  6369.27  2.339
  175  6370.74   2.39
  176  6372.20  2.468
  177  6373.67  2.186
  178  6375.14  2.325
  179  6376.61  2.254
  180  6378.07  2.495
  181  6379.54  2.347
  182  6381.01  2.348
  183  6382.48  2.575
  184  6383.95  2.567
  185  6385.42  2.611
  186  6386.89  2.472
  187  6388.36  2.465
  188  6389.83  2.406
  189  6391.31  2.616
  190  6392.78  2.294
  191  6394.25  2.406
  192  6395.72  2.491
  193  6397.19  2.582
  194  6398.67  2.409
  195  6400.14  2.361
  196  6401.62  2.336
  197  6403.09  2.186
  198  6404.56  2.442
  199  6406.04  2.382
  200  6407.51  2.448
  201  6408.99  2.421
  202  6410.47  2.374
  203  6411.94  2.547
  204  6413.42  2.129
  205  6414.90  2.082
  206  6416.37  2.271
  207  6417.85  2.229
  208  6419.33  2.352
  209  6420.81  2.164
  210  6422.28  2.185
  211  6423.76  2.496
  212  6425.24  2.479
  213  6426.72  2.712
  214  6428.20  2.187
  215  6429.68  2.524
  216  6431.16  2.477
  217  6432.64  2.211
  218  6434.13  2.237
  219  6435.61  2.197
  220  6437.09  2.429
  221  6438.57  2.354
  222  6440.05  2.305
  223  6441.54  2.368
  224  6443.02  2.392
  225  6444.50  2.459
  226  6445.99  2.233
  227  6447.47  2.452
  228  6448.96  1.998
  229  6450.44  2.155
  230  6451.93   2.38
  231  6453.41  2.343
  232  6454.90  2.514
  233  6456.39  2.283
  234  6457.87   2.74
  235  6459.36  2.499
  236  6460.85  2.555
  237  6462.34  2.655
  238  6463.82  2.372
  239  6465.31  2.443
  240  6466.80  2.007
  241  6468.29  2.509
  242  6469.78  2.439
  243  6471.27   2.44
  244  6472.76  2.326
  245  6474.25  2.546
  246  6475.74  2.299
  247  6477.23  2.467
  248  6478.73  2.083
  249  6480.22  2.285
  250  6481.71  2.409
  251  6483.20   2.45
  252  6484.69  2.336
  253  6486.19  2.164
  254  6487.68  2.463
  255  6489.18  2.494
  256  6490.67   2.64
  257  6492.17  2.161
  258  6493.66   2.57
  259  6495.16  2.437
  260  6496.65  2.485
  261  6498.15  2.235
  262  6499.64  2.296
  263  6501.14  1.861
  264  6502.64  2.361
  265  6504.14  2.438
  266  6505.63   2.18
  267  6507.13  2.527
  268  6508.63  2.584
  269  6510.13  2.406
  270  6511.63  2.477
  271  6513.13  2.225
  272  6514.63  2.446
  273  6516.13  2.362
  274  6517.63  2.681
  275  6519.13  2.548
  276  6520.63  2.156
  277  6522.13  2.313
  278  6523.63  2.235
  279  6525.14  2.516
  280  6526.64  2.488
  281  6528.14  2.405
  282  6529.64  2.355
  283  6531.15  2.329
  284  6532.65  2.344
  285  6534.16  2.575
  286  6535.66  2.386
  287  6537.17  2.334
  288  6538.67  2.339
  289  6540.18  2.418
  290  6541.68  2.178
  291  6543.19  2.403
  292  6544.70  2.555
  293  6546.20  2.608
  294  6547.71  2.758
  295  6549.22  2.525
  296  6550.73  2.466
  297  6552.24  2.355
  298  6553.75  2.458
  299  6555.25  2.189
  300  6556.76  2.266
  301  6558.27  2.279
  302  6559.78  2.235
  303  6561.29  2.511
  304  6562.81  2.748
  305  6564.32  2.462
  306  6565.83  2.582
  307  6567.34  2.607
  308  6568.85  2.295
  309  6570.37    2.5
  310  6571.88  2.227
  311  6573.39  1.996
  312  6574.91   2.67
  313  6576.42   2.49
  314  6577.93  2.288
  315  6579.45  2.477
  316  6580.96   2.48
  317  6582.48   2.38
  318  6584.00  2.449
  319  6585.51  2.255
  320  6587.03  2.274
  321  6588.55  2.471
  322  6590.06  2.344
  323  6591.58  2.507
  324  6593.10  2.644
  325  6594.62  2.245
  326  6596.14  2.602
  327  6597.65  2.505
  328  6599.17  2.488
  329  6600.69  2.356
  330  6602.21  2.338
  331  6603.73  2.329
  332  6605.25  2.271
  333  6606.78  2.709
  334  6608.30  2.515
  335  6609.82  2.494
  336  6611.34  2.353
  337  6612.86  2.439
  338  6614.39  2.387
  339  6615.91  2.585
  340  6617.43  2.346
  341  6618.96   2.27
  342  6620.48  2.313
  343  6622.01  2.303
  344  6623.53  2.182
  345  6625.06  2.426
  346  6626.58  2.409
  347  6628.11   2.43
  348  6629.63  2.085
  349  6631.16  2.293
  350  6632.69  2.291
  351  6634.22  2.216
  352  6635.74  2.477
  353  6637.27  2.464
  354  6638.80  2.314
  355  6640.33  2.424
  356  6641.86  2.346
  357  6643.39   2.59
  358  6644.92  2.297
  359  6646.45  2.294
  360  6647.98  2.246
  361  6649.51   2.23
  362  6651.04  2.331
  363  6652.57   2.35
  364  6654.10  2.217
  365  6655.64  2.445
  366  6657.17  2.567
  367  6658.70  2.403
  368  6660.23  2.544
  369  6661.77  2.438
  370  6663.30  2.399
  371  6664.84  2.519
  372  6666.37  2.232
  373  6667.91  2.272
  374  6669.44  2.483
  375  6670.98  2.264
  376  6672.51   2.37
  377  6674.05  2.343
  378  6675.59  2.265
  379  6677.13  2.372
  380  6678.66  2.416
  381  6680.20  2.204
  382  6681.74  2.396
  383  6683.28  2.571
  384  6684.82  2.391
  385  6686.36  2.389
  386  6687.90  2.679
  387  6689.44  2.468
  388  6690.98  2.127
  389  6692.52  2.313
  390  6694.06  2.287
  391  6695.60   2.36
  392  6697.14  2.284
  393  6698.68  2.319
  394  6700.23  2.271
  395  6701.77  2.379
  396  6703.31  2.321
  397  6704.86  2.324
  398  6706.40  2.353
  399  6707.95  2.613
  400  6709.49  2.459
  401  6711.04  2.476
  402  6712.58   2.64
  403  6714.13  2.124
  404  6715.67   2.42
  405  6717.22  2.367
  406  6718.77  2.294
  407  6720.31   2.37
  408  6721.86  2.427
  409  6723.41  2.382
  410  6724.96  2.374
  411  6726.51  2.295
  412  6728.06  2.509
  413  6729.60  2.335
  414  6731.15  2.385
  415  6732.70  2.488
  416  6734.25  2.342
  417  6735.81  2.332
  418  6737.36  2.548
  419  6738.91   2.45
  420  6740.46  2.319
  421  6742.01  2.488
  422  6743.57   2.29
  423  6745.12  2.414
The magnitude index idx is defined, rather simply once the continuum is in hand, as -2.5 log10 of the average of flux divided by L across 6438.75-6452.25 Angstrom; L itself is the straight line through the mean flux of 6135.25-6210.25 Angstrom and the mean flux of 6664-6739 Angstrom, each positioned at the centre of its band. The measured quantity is 0.008 mag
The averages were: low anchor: 2.26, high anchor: 2.38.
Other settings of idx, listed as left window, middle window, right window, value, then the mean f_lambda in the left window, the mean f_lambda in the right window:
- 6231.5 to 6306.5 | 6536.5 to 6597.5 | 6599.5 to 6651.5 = -0.03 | 2.38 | 2.36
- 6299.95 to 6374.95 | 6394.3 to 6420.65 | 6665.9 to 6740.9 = 0.02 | 2.41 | 2.38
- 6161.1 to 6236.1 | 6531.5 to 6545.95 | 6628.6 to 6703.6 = -0.02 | 2.33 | 2.36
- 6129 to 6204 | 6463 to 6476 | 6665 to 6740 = -0.03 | 2.26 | 2.38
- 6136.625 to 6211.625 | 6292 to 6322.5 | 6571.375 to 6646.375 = -0.11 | 2.27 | 2.39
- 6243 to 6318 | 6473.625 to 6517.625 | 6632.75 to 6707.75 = 0.01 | 2.42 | 2.37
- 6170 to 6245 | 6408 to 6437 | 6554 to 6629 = 0.02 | 2.33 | 2.41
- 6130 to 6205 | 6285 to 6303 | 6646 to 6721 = -0.13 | 2.26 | 2.37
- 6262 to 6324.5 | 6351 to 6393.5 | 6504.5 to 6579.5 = 0.03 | 2.47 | 2.41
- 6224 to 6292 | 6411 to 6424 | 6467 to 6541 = 0.05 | 2.34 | 2.38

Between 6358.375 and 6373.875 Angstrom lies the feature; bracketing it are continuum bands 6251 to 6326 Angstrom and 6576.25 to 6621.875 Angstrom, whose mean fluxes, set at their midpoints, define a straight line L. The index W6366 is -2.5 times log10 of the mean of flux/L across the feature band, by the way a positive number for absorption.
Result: 0.05 mag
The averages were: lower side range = 2.41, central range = 2.31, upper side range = 2.42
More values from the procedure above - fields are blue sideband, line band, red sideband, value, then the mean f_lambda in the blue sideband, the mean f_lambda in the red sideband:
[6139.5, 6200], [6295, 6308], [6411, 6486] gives -0.14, 2.28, 2.36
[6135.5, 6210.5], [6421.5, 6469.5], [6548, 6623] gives -0.01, 2.26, 2.42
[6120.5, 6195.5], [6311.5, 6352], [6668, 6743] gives -0.05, 2.28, 2.38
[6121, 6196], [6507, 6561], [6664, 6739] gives -0.03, 2.28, 2.38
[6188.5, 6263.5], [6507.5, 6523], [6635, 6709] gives -0.04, 2.28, 2.37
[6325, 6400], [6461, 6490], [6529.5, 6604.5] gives 0.01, 2.4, 2.42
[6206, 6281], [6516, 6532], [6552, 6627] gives 0.00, 2.32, 2.41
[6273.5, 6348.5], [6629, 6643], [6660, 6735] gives 0.03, 2.45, 2.38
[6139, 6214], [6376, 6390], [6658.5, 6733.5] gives -0.06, 2.28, 2.38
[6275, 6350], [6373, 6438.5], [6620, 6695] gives 0.02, 2.45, 2.36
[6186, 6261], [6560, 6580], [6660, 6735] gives -0.04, 2.29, 2.38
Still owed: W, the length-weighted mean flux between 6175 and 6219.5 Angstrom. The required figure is 2.3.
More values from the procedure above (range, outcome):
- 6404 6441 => 2.34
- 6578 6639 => 2.39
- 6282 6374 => 2.43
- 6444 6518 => 2.38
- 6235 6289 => 2.33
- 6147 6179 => 2.3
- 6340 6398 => 2.4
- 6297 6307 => 2.71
